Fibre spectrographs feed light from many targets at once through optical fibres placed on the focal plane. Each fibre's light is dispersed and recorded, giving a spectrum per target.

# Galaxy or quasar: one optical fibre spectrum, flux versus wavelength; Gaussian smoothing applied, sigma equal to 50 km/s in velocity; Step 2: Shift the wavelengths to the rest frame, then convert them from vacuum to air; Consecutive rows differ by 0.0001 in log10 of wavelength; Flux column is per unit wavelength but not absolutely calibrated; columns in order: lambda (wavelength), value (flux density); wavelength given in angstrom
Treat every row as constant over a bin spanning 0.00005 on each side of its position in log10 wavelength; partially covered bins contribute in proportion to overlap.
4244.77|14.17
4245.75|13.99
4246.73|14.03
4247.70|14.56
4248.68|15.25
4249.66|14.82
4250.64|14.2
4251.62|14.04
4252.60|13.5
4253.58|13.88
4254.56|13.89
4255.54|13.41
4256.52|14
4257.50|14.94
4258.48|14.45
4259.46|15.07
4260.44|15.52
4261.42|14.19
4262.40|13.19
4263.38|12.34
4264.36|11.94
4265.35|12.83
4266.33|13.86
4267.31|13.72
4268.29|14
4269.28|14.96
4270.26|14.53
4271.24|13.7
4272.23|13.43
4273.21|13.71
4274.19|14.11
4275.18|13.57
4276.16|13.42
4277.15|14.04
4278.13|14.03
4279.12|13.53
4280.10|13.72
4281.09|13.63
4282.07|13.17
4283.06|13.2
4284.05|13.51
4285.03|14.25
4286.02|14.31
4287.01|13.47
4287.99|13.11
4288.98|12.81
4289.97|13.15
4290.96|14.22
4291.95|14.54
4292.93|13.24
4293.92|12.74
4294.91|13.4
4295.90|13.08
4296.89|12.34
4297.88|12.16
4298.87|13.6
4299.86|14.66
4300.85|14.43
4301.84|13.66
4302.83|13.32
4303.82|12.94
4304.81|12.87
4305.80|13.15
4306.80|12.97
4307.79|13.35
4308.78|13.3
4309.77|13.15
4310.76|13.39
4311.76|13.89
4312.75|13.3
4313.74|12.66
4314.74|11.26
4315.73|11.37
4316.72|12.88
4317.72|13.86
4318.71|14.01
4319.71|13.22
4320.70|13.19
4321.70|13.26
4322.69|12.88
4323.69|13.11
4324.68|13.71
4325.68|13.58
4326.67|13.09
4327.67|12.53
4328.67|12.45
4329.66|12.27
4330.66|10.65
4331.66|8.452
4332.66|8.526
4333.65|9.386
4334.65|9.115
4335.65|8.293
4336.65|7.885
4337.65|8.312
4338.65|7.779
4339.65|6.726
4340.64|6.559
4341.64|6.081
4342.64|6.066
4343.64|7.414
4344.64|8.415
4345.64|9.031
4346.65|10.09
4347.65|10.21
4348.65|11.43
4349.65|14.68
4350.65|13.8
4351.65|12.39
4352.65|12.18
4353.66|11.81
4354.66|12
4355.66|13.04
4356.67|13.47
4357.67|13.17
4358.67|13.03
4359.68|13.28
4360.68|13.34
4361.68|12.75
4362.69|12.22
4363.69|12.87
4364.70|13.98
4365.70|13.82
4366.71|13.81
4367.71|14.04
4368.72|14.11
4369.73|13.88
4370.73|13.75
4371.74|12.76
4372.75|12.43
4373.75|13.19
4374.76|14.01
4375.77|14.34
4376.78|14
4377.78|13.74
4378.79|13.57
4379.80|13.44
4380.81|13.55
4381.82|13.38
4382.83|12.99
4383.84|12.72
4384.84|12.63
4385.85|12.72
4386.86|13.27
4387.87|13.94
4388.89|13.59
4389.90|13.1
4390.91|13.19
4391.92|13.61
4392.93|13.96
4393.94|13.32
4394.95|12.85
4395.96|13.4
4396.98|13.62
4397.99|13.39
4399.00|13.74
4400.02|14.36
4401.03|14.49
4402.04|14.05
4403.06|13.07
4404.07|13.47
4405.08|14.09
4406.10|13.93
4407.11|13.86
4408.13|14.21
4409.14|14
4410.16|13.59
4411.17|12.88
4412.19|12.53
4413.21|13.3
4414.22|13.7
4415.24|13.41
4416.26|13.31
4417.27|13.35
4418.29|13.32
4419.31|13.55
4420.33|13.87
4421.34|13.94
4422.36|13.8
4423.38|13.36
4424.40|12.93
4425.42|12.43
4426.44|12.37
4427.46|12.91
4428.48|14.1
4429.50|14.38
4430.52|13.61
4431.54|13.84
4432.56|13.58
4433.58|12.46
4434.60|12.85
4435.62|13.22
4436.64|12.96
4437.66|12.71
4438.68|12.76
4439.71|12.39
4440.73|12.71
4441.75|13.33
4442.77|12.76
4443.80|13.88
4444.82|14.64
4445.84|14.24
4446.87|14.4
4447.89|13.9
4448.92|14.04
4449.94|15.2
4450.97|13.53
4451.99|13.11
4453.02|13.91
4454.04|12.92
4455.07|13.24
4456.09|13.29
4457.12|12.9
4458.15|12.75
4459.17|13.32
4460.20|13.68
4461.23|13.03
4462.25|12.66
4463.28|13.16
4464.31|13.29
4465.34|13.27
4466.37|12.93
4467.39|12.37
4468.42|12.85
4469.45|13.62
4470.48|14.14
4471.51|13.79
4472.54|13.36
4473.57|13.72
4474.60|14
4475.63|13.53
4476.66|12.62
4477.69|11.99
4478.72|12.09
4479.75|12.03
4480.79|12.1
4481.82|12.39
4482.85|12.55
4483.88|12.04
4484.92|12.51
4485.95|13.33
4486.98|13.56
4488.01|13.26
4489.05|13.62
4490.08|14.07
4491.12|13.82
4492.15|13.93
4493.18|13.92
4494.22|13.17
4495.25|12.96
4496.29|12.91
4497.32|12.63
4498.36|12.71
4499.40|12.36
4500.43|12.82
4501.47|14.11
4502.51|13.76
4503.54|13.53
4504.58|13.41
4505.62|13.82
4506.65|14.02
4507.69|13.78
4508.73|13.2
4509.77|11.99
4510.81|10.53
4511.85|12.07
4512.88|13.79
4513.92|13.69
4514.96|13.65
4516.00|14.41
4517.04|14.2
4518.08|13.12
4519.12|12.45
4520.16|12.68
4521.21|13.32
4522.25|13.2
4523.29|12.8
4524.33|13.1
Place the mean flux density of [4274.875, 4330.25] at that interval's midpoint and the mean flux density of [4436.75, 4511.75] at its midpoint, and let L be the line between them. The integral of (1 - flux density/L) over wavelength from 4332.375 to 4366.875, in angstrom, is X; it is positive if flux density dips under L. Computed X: 6.5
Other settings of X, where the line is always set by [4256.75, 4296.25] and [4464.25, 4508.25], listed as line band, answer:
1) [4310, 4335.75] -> 2.7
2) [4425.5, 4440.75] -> 0.2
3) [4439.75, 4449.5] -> -0.3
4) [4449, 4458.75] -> -0.1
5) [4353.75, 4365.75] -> 0.4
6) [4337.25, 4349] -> 4.7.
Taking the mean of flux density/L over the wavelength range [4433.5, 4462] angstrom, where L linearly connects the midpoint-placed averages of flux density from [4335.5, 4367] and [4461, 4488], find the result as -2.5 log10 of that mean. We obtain -0.07 mag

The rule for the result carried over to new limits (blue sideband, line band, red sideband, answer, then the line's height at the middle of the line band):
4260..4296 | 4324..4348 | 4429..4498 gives 0.387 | 13.5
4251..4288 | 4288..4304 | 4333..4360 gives -0.070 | 12.6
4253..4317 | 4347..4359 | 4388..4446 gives 0.076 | 13.5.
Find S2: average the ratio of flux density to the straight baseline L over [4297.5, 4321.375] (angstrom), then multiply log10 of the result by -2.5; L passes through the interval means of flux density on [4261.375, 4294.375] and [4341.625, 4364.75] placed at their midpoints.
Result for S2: -0.04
